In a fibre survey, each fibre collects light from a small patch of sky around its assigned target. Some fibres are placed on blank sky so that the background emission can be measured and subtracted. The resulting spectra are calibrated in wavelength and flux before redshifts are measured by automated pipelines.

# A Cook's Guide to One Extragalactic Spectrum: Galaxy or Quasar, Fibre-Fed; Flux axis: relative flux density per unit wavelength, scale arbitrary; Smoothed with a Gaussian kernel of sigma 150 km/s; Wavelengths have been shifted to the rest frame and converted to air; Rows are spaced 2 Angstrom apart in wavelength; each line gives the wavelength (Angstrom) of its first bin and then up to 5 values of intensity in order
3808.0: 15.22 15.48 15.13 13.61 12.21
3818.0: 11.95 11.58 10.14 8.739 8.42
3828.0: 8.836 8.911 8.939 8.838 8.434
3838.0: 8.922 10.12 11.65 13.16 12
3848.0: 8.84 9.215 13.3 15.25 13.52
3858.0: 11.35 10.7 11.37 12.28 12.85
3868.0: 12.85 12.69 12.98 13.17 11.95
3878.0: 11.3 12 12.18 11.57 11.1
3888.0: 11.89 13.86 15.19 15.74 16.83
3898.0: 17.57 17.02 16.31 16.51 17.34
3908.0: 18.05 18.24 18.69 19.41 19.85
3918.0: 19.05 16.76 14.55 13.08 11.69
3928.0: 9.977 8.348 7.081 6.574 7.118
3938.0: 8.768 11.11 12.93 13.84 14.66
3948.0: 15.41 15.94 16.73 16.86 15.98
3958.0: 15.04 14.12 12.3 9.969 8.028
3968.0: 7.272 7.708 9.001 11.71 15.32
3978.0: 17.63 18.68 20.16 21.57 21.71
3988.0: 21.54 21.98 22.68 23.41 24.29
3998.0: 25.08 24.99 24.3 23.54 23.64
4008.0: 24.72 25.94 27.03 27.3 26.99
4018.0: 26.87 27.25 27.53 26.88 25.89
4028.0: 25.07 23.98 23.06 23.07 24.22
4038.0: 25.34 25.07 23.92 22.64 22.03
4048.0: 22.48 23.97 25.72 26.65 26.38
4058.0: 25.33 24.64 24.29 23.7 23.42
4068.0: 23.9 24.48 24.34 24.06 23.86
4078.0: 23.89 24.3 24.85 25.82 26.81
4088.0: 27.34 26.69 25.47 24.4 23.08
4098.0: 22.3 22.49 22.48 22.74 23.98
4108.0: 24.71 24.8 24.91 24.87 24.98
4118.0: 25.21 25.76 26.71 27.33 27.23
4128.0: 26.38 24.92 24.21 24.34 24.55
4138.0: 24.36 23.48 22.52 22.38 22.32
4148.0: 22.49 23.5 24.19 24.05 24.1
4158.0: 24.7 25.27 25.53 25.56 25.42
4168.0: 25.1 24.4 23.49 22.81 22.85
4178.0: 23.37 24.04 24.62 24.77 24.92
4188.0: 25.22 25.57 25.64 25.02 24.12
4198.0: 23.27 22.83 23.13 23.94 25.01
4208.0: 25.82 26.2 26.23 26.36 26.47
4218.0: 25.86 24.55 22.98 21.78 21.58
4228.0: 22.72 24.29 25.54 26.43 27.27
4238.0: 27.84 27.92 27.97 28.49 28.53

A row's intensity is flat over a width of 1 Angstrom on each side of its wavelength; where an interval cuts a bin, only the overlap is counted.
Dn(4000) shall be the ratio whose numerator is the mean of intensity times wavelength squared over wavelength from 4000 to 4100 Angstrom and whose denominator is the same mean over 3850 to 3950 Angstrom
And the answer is 2.0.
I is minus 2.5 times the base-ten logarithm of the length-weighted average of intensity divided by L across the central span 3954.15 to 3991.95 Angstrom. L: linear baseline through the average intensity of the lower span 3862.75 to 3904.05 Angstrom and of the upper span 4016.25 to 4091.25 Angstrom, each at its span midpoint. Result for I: 0.28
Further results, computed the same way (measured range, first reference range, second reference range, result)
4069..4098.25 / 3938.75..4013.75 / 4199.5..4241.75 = -0.18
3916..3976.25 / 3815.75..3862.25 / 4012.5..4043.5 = 0.46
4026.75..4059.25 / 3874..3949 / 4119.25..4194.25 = -0.23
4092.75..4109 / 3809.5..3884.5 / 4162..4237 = -0.12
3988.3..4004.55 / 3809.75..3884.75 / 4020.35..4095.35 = -0.14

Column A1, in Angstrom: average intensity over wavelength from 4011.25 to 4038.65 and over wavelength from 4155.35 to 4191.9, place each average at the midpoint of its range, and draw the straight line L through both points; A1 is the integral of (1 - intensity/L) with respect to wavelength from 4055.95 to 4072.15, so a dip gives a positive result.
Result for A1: 0.7 Angstrom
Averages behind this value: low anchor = 25.7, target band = 24.4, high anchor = 24.6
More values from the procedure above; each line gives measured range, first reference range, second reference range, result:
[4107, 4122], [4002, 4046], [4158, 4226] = -0.2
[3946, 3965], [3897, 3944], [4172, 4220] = 1.0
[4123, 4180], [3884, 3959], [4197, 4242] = -4.5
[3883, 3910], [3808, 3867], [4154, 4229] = -3.8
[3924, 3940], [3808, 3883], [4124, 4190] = 6.5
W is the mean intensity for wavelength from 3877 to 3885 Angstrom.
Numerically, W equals 11.8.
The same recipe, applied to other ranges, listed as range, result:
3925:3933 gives 9.27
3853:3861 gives 12.7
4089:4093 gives 26.1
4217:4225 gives 23.8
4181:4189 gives 24.9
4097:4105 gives 22.5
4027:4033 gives 24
